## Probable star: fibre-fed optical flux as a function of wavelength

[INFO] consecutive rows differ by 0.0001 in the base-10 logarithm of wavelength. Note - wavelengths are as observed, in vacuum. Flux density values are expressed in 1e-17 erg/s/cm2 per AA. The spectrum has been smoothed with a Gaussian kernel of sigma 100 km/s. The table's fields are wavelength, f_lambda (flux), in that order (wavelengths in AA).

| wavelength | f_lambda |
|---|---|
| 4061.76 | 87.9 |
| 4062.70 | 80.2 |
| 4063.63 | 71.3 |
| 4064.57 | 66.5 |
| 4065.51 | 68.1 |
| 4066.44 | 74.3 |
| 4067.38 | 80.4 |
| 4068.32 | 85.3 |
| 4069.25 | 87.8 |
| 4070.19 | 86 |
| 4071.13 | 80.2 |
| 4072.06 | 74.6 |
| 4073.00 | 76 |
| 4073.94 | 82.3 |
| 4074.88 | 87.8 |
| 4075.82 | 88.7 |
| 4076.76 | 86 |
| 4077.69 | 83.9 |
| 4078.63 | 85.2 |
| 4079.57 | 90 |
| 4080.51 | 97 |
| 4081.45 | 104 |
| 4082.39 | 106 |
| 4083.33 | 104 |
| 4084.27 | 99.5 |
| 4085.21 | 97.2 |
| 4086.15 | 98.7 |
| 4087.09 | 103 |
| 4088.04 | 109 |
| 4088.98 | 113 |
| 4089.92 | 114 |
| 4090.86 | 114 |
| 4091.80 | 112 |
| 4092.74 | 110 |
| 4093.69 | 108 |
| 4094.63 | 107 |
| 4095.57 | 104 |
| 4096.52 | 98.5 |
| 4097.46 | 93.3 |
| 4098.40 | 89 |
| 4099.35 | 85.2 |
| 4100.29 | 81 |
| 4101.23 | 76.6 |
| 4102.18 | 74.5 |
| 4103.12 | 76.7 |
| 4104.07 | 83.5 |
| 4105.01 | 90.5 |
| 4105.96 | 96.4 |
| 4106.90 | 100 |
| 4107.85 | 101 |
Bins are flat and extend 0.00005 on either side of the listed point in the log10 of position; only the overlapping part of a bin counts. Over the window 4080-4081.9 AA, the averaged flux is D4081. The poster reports 100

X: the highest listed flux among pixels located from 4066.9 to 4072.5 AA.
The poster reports 87.8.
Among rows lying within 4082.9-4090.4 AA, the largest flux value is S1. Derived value 114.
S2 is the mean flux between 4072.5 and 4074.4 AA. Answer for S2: 78.9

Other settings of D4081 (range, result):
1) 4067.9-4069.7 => 86.9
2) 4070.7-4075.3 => 80.1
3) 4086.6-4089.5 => 108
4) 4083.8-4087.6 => 99.5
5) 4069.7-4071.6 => 83.2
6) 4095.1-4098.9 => 96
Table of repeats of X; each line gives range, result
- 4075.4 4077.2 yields 88.7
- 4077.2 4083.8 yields 106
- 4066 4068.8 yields 85.3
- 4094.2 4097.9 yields 107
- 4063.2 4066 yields 71.3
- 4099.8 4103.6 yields 81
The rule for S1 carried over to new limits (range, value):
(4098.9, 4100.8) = 85.2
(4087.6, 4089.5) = 113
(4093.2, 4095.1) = 108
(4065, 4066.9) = 74.3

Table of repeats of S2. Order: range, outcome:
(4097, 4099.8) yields 89.1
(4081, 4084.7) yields 103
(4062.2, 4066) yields 71.6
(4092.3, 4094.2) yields 109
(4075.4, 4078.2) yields 86.3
